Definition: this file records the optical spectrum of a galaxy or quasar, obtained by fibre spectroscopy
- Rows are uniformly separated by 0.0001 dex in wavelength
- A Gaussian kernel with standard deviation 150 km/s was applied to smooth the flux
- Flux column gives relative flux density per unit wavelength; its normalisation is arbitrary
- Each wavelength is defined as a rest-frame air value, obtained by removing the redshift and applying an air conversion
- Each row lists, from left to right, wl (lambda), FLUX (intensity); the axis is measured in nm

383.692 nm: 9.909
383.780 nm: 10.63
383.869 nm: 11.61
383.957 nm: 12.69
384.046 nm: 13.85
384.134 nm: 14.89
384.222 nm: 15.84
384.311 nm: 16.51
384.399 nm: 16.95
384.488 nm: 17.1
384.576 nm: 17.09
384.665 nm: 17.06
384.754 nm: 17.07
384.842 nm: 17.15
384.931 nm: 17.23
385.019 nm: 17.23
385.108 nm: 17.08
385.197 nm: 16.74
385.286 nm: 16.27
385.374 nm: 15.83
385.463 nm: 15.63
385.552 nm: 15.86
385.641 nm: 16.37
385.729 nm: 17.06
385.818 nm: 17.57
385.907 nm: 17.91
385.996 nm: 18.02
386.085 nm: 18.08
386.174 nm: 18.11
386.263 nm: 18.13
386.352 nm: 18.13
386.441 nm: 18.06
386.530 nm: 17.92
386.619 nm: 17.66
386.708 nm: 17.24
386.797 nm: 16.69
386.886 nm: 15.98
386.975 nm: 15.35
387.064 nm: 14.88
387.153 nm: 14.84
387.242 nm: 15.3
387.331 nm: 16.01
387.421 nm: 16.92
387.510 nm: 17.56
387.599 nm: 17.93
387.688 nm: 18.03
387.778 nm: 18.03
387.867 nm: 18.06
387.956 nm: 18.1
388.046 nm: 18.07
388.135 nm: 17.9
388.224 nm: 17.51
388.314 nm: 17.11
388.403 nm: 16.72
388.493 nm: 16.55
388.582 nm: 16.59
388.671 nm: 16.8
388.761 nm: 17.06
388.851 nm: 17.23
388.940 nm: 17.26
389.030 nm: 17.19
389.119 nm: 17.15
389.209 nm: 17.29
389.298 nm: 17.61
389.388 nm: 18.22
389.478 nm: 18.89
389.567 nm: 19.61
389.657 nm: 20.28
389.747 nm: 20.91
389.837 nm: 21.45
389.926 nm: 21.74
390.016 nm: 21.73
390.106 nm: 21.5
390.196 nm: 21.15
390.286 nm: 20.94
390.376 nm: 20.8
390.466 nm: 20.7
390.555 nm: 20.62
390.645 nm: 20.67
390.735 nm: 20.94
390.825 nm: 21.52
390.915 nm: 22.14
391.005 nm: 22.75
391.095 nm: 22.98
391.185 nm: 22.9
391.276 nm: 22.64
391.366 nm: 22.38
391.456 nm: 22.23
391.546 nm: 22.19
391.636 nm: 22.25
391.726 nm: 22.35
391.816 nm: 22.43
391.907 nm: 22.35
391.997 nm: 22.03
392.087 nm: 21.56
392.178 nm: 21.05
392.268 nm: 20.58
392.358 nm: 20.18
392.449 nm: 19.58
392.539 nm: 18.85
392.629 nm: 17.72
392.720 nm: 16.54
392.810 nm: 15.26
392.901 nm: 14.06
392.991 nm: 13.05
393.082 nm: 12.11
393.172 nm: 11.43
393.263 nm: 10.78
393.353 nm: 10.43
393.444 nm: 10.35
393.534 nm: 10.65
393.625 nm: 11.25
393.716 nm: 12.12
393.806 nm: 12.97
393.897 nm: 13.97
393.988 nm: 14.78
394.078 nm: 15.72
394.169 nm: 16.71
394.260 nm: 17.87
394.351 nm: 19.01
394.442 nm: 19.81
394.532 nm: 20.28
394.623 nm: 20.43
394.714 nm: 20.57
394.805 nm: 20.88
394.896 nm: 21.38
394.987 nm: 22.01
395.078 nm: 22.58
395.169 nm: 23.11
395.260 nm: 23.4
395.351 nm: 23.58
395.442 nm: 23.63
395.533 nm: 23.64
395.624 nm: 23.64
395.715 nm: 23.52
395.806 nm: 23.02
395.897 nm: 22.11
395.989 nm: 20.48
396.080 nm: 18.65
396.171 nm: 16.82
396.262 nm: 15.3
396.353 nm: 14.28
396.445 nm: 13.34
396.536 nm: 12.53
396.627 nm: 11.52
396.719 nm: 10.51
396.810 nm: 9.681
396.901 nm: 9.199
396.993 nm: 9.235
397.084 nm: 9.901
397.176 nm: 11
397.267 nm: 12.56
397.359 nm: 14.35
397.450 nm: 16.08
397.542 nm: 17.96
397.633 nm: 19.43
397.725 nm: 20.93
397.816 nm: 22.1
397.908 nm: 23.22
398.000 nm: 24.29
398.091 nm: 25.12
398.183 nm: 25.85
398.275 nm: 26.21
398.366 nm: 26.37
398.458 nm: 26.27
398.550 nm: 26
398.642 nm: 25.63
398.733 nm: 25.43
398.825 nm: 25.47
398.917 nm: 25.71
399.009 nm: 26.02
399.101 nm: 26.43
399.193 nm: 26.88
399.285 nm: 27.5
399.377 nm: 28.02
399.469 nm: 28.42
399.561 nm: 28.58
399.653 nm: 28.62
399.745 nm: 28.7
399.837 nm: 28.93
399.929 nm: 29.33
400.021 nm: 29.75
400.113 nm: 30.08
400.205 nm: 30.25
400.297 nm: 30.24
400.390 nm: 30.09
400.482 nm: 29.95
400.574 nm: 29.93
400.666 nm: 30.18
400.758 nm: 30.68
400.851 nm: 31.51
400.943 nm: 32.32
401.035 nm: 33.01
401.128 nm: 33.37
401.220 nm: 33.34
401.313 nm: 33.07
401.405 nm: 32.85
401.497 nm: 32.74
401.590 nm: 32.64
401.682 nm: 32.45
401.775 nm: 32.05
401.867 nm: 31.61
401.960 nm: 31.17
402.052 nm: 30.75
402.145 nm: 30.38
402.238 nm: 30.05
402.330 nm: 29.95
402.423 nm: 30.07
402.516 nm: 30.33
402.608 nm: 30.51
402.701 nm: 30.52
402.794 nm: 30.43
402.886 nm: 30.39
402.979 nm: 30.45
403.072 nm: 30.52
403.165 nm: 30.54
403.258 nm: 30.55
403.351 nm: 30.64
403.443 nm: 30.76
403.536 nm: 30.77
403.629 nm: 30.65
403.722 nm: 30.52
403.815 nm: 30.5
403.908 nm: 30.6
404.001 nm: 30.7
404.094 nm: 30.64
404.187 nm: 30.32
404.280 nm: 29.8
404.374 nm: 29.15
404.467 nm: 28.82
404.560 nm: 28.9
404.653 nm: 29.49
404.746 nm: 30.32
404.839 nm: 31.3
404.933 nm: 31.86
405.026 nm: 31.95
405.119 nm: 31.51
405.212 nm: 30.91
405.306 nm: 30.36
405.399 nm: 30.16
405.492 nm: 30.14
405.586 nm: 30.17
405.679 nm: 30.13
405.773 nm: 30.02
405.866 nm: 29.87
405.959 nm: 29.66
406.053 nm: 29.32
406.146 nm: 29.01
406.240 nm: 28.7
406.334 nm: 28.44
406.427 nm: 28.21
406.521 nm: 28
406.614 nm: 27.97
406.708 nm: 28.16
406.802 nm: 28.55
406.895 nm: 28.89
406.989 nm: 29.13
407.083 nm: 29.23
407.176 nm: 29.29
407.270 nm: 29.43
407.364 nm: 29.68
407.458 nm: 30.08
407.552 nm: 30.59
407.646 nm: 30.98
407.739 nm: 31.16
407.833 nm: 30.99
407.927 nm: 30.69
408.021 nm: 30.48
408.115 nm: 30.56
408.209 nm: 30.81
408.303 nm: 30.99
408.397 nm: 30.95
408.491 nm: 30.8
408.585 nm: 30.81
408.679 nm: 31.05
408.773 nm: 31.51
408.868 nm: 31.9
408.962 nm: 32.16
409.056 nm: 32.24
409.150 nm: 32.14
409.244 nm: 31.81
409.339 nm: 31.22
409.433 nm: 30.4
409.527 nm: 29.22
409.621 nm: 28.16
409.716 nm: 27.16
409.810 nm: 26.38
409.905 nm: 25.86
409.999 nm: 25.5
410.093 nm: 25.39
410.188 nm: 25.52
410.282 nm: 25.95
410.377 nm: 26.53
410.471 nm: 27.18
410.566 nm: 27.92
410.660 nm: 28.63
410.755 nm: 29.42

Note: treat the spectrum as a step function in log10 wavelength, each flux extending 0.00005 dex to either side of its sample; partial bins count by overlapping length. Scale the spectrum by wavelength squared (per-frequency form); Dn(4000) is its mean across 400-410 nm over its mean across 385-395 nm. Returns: 1.81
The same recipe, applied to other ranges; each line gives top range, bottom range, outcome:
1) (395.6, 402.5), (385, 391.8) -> 1.41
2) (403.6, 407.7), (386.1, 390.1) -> 1.83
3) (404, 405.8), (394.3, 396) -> 1.45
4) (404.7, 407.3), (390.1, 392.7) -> 1.50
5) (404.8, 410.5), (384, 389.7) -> 1.92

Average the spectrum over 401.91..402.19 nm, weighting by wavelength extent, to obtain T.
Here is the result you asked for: 30.7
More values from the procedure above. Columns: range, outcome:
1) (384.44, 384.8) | 17.1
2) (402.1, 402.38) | 30.1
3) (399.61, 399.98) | 28.9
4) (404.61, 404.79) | 29.9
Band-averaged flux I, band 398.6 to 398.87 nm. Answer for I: 25.6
